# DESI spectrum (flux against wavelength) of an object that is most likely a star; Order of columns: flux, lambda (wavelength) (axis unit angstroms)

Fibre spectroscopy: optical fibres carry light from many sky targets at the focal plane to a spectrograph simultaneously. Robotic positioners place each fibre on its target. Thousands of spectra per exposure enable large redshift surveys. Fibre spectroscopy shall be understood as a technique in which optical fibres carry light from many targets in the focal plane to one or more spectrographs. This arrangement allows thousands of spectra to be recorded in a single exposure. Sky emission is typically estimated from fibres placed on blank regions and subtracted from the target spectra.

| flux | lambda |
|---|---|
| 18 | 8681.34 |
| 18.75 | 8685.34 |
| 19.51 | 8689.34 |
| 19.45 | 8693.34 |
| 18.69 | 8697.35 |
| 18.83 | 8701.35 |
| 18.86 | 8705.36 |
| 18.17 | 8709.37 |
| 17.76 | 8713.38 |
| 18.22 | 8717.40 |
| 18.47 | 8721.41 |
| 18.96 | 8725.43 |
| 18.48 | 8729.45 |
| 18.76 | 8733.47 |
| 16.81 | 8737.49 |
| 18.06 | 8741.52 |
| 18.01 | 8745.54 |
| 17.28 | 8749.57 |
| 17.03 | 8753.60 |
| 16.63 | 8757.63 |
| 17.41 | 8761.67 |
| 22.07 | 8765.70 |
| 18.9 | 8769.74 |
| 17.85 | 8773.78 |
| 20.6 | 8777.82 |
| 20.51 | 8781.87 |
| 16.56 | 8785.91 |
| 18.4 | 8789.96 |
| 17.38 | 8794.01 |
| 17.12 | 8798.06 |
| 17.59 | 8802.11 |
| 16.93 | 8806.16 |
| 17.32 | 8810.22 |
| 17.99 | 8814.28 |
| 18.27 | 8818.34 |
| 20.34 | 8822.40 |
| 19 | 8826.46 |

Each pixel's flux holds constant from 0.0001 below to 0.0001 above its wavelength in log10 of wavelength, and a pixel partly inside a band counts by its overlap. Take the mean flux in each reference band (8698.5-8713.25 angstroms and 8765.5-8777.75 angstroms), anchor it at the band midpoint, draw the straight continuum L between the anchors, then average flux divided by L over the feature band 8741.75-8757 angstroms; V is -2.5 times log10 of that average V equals 0.10 mag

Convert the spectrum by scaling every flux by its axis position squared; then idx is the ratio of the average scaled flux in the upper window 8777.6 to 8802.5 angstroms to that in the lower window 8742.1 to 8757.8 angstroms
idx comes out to 1.1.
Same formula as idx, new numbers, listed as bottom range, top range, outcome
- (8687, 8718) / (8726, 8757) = 0.96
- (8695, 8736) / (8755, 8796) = 1.02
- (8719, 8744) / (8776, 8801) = 1.02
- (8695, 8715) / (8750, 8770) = 1.00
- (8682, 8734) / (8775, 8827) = 1.00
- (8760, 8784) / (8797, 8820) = 0.90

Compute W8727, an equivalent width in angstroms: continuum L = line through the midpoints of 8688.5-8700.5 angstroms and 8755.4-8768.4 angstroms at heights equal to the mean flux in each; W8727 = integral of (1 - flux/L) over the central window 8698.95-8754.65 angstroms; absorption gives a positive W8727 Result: 2.3 angstroms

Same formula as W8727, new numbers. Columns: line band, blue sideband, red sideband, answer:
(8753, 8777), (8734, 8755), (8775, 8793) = -0.35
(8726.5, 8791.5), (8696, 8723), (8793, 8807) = -2.02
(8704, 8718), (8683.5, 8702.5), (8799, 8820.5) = 0.45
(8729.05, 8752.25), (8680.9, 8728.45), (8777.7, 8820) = 0.69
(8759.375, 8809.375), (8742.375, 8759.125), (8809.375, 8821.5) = -1.88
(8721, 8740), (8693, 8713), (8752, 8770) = 0.27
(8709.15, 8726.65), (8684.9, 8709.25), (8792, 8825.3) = 0.43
